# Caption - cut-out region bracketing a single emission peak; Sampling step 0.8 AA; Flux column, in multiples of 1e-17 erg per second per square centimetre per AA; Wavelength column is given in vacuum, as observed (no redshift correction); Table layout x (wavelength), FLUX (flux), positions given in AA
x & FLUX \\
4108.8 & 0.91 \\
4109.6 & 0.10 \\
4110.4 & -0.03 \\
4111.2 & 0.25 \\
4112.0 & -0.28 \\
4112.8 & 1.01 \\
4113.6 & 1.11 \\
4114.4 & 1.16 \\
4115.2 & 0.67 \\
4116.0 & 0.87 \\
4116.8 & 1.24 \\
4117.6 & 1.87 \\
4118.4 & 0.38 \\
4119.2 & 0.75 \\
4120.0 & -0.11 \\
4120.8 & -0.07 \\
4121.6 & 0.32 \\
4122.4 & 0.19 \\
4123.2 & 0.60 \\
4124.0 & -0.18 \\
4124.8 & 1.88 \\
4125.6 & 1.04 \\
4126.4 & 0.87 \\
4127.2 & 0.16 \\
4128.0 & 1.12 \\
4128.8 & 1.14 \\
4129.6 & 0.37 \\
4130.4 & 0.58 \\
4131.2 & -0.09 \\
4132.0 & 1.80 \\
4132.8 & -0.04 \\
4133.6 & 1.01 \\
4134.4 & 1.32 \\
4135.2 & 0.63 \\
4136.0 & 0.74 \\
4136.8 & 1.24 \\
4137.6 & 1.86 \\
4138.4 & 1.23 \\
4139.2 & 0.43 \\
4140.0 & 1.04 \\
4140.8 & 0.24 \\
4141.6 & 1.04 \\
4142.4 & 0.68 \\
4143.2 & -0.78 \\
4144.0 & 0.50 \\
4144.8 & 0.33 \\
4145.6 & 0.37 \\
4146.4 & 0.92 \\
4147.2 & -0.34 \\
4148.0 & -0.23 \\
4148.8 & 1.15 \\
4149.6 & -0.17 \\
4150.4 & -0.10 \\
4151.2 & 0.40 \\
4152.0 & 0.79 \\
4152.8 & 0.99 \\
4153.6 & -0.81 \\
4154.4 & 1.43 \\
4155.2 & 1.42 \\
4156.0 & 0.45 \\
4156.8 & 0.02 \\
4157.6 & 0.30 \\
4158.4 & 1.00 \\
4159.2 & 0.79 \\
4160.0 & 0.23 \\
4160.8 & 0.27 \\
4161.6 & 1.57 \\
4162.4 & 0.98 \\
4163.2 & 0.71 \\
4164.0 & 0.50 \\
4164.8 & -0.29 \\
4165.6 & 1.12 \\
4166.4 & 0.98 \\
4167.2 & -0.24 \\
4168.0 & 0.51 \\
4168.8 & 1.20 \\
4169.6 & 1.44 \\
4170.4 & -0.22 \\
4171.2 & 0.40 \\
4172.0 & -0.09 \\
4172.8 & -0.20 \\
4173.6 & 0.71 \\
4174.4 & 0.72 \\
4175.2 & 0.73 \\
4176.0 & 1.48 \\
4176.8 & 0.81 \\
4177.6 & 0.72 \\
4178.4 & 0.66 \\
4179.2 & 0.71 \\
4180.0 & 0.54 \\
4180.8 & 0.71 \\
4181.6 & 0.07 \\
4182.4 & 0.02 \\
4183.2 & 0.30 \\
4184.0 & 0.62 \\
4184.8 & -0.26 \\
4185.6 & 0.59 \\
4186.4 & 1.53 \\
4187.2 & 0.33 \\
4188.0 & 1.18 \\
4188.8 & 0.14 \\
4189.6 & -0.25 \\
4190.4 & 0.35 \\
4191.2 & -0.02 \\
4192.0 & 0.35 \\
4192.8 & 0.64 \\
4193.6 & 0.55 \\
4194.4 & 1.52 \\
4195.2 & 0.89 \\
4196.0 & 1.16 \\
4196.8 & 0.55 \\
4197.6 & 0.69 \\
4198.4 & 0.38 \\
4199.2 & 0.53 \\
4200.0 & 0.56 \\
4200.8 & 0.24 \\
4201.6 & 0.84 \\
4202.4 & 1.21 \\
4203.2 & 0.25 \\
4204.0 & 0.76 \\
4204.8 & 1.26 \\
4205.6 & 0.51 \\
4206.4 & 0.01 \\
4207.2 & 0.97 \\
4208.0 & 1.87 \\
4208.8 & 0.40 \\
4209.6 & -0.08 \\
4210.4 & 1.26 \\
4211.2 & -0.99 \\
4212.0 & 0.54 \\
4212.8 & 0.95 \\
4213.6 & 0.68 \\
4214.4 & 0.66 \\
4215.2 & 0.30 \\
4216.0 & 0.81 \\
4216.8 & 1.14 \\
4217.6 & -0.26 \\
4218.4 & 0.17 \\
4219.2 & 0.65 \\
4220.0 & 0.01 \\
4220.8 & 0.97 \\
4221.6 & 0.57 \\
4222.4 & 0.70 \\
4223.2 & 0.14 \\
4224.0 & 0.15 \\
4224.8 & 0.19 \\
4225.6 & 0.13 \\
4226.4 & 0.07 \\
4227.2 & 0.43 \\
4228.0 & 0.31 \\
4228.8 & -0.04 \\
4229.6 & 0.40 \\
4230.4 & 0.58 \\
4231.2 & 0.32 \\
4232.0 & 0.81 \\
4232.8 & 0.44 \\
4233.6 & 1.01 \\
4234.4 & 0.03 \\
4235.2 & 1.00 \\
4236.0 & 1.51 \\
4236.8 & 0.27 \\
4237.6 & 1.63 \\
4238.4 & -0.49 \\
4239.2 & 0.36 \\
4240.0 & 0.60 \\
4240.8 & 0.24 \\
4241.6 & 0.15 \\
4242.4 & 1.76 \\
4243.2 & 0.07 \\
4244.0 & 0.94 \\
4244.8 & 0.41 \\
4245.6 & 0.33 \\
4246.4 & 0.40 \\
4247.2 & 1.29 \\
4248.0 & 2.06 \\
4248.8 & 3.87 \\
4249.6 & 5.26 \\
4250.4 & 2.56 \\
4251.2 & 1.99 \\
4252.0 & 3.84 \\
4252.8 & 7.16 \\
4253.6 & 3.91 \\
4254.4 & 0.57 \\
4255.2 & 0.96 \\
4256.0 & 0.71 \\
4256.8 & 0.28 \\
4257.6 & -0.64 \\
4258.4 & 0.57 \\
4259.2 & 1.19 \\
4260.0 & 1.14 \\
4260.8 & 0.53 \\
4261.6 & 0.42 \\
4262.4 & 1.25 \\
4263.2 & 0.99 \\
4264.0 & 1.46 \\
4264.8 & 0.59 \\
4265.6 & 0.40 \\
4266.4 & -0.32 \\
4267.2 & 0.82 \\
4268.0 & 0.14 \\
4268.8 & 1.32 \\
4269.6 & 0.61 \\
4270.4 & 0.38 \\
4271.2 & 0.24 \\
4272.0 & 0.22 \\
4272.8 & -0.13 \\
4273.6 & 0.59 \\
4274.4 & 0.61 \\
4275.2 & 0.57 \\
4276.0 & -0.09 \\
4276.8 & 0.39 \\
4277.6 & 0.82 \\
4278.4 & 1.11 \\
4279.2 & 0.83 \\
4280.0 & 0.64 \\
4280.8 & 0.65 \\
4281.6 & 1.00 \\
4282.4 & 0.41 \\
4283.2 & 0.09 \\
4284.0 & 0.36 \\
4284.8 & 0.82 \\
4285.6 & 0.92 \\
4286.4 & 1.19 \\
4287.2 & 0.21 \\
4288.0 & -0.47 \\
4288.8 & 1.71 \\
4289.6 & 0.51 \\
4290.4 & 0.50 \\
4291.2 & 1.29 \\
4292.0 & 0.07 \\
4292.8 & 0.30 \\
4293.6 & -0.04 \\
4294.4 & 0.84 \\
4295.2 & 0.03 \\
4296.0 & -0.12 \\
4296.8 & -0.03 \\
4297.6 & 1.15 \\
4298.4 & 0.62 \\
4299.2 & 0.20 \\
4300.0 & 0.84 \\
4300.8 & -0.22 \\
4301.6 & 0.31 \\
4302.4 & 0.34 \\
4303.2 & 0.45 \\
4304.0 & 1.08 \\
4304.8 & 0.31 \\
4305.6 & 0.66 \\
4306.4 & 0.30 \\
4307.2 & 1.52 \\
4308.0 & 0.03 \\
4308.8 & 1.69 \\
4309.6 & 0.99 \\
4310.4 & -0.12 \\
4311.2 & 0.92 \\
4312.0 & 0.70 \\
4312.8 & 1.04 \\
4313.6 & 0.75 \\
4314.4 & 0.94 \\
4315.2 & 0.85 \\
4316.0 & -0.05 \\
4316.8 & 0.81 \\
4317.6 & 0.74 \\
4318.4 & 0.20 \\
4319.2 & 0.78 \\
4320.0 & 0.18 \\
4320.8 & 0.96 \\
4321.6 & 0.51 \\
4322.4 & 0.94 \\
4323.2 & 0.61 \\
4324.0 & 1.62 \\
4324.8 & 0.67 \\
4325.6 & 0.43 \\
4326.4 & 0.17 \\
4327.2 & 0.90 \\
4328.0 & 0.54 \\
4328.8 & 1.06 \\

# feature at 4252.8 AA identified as [O II] 3727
